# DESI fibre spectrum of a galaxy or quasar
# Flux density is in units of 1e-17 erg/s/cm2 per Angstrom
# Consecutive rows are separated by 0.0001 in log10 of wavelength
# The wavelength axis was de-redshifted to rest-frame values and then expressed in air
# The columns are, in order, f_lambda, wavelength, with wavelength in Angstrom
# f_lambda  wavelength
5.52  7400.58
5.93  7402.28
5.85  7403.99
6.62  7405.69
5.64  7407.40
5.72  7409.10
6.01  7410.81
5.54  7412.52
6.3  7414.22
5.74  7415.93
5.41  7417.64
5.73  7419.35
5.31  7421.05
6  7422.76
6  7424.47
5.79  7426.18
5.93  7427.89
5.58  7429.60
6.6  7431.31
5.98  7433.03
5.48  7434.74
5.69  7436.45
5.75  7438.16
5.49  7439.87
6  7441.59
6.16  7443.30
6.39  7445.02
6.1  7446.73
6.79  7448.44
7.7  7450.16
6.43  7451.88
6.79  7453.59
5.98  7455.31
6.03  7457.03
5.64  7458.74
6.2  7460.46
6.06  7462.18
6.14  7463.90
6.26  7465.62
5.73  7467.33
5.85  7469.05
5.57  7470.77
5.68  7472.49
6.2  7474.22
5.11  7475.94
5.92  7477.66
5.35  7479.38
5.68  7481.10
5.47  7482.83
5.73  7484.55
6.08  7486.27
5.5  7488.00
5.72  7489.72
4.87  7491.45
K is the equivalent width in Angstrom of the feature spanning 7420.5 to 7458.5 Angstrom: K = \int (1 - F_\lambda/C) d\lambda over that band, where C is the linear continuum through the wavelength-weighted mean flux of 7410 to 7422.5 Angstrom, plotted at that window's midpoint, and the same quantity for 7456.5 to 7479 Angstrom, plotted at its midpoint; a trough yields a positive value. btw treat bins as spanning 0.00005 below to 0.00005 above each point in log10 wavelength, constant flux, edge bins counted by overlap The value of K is -1.9 Angstrom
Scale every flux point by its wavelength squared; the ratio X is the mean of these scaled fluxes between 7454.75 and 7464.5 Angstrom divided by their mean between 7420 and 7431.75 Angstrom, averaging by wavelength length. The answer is 1.03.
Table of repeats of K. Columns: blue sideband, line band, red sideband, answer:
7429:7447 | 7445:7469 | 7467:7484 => -2.0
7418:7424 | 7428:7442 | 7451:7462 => 0.1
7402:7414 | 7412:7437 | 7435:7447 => 0.4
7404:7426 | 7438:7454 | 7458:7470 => -1.2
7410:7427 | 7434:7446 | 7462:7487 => -0.2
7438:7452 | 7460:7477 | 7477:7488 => 0.2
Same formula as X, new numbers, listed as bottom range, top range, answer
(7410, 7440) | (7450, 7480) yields 1.05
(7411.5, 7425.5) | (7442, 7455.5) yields 1.15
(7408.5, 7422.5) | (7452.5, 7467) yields 1.08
